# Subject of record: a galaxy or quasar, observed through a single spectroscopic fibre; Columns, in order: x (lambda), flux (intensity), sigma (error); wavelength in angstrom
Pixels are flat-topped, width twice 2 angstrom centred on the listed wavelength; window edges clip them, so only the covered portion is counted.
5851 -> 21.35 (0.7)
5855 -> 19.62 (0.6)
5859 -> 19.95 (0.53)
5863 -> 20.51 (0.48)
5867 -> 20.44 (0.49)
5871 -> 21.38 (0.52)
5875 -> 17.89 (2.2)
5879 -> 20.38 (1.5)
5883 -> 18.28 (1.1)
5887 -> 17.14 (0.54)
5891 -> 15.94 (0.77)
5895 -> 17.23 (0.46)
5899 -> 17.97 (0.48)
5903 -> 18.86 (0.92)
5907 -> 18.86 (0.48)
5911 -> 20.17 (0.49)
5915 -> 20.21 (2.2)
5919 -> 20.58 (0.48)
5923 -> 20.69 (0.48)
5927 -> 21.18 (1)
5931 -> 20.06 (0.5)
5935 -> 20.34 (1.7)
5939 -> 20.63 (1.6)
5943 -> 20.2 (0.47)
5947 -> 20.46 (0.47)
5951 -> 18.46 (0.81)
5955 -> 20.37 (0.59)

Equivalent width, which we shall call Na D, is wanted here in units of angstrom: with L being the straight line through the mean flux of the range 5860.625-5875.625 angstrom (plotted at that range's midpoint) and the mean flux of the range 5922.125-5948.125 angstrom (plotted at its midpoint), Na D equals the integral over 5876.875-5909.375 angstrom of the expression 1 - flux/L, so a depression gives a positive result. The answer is 3.6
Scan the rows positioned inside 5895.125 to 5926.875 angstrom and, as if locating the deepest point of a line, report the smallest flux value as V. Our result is 17.97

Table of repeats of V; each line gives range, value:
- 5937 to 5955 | 18.46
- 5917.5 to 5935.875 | 20.06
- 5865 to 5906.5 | 15.94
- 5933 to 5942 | 20.34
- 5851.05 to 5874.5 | 19.62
